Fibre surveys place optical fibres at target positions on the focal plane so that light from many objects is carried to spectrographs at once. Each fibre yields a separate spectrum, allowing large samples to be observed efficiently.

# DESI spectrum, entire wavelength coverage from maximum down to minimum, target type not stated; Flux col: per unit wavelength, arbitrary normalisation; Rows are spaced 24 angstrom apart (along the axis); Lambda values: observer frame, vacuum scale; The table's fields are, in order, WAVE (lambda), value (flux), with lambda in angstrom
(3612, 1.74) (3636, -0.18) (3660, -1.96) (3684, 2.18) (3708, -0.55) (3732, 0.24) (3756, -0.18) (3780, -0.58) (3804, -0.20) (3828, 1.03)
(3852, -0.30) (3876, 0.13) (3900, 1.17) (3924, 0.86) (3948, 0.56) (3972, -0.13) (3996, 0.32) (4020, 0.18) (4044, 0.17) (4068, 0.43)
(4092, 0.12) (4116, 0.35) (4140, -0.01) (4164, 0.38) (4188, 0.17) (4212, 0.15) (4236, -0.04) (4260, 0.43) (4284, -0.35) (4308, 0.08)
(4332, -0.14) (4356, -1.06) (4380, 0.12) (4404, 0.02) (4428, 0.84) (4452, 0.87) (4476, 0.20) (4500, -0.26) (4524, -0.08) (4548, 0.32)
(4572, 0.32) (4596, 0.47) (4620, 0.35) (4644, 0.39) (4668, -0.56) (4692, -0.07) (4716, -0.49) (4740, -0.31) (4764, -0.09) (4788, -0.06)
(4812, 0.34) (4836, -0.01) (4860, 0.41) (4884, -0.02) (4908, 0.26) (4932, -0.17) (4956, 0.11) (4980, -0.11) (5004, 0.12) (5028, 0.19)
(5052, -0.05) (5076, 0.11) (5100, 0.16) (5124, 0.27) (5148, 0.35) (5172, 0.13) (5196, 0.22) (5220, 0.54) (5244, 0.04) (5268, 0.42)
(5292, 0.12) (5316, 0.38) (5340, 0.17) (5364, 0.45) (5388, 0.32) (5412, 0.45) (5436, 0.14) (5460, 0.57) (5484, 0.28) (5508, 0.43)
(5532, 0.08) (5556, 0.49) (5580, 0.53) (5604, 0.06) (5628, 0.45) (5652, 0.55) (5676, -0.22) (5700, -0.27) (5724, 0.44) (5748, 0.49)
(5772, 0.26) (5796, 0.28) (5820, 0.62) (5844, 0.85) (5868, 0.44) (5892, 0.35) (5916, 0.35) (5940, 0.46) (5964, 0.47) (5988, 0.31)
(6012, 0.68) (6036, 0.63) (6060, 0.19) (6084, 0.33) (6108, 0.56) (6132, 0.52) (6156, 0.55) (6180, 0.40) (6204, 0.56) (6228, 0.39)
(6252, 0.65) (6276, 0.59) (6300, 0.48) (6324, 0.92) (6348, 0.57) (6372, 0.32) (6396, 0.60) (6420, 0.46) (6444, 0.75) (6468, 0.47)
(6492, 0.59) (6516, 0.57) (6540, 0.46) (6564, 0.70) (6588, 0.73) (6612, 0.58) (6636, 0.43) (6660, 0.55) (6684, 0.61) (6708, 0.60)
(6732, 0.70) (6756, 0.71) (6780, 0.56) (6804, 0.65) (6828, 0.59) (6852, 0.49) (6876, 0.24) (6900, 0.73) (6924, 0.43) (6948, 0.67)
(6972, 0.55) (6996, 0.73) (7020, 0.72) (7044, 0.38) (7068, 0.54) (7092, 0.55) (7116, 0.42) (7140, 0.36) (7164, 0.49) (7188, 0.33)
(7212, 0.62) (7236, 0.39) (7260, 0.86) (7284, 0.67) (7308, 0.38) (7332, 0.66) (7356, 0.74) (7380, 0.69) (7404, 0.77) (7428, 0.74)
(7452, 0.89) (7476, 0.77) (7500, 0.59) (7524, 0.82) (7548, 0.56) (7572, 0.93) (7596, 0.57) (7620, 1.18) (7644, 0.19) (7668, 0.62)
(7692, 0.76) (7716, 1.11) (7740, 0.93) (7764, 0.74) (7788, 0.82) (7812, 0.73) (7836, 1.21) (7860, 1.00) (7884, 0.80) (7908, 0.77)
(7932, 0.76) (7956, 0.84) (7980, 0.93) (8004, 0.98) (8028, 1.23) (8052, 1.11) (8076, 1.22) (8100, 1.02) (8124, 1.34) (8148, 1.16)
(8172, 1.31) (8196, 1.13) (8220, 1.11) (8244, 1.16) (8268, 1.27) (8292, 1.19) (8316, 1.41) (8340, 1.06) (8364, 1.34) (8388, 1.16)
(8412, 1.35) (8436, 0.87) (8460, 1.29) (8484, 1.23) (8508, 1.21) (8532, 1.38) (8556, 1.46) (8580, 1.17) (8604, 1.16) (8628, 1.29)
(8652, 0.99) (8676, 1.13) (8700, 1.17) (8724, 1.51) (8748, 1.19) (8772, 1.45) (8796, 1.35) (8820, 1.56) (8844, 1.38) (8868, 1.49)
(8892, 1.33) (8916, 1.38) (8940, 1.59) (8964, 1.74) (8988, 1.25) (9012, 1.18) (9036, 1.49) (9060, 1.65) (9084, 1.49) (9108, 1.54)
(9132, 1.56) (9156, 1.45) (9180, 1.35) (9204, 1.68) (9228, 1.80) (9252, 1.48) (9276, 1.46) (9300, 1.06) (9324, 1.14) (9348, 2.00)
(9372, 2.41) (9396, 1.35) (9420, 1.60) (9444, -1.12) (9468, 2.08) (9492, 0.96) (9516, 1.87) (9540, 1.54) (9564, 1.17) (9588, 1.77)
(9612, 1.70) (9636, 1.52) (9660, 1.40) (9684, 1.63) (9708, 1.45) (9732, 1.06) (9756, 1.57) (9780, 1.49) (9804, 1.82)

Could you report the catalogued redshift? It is 0.999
